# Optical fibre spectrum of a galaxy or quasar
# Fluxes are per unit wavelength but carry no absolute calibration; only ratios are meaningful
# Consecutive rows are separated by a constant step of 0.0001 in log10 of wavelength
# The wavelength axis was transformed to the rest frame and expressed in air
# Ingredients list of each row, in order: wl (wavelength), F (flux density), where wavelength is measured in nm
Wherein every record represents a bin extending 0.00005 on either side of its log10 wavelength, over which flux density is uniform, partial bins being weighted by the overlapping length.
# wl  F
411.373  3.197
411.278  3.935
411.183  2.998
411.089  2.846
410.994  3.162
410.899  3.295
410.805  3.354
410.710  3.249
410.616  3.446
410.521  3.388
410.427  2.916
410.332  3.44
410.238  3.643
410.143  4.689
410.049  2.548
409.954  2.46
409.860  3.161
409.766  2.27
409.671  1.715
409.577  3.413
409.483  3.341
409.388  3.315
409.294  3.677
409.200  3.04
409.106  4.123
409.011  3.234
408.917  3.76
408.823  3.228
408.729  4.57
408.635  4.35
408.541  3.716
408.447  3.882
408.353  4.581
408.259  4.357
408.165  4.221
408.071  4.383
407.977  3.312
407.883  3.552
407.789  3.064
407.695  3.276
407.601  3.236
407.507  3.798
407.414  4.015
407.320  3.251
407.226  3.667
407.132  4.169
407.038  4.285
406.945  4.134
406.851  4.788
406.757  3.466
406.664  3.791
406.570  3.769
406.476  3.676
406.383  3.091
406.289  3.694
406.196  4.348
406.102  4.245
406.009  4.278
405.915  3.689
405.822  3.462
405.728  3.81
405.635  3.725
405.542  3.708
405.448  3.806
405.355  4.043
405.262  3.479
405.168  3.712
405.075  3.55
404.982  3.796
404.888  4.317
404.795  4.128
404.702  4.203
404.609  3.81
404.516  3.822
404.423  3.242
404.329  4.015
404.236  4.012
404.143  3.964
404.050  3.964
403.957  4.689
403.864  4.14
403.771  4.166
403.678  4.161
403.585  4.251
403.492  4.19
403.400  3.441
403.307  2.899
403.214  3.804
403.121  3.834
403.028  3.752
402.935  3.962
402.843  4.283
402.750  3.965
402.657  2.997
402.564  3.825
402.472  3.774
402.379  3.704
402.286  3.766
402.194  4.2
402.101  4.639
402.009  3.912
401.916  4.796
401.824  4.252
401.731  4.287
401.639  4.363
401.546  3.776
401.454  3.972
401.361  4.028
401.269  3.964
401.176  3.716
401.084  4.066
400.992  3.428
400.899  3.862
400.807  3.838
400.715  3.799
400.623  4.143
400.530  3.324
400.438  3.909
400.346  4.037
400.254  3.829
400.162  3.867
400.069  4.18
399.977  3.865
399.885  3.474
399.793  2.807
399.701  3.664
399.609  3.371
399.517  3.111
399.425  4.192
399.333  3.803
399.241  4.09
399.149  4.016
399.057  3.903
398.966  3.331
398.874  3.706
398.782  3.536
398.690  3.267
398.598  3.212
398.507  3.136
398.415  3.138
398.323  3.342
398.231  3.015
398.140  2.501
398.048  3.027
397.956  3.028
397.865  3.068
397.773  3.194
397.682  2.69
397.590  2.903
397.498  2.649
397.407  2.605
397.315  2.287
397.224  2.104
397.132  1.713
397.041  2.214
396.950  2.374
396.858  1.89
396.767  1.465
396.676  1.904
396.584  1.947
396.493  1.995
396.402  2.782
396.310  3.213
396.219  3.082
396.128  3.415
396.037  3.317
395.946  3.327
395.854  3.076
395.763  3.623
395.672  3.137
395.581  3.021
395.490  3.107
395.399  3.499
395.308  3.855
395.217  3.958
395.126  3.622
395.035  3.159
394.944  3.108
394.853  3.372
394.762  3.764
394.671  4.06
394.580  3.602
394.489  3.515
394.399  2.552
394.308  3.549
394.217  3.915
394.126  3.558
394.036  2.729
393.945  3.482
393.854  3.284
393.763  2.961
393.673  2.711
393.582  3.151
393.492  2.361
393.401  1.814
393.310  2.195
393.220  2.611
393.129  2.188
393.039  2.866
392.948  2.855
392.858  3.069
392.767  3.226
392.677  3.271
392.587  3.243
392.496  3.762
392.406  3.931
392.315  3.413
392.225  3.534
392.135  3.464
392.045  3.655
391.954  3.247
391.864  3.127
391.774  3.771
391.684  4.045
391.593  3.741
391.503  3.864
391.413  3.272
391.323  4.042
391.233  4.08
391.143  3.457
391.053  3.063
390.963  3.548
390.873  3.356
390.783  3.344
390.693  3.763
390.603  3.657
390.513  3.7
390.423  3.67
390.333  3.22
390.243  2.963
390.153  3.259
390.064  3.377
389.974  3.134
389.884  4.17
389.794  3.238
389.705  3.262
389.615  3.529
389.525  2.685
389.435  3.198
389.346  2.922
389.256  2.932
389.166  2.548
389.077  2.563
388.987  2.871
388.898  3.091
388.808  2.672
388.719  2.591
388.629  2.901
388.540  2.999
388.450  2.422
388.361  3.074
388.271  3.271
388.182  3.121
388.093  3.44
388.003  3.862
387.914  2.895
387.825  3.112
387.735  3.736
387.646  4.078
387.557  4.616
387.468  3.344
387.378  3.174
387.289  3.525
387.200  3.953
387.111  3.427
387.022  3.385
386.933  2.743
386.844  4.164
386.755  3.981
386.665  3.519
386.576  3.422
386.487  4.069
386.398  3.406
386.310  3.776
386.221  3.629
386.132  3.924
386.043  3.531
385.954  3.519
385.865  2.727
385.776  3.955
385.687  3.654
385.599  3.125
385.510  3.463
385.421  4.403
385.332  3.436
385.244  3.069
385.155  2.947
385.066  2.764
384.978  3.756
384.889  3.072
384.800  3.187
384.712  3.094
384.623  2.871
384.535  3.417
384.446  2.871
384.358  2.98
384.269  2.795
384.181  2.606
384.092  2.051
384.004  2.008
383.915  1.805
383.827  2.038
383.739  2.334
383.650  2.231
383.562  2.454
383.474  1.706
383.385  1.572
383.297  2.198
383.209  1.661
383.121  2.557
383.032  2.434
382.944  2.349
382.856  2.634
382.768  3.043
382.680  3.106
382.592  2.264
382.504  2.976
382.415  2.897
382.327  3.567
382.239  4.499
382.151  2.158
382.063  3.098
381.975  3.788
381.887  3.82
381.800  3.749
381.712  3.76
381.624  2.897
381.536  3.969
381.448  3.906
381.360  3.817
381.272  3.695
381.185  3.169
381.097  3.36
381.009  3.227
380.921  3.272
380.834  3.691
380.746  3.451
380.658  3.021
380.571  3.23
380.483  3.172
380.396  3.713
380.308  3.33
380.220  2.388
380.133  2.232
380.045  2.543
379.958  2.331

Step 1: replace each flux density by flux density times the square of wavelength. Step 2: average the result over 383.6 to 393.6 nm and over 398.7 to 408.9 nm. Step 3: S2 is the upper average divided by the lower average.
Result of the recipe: 1.3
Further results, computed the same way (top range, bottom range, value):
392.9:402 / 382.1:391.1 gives 1.10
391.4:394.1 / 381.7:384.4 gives 1.25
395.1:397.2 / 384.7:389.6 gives 0.89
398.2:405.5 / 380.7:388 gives 1.31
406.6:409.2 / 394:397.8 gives 1.37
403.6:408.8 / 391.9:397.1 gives 1.35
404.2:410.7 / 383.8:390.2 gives 1.26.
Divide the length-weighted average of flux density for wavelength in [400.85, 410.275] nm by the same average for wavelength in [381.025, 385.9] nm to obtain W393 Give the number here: 1.3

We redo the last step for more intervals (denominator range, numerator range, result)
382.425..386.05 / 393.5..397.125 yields 1.10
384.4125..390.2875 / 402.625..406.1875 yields 1.17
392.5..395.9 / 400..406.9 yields 1.23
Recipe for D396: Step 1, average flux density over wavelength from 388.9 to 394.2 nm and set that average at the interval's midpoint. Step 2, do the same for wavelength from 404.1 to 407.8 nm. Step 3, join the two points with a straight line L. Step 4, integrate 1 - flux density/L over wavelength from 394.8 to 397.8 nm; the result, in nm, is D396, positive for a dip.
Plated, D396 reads 0.52 nm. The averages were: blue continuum 3.24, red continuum 3.81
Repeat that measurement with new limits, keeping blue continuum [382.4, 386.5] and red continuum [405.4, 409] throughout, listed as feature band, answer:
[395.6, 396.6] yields 0.10 nm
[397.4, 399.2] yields 0.15 nm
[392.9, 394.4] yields 0.18 nm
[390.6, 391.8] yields -0.18 nm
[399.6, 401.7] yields -0.14 nm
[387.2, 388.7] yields -0.16 nm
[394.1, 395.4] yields -0.09 nm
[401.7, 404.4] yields -0.23 nm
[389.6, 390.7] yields -0.11 nm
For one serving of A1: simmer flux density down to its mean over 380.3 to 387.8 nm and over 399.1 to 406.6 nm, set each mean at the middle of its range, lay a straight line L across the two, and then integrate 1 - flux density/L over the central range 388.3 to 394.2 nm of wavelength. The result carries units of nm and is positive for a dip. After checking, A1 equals 0.42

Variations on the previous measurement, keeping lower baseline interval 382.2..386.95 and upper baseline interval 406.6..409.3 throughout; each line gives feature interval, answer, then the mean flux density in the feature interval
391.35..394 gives 0.09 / 3.18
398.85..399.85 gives -0.03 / 3.63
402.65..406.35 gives -0.18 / 3.89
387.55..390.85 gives -0.06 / 3.23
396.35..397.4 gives 0.41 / 2.09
